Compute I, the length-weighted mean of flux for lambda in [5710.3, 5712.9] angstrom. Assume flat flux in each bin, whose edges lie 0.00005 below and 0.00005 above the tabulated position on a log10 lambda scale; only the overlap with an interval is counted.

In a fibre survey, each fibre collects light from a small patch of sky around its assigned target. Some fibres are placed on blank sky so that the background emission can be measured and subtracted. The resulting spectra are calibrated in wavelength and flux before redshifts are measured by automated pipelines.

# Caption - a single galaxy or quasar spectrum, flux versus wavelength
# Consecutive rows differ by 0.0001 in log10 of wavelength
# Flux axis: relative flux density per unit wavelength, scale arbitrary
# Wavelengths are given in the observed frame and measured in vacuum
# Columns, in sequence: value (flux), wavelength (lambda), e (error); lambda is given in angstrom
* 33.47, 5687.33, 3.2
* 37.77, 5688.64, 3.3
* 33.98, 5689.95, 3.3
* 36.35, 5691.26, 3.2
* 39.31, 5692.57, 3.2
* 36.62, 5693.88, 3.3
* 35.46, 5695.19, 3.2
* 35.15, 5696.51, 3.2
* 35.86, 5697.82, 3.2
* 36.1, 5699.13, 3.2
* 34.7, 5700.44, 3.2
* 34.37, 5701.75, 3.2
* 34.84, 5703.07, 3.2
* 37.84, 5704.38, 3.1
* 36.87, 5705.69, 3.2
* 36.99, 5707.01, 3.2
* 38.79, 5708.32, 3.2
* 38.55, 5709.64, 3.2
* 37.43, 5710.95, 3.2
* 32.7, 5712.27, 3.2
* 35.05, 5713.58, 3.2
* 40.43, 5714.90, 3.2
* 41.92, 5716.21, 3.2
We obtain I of 35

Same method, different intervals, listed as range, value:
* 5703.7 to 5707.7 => 37.3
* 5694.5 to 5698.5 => 35.5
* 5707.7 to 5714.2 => 36.5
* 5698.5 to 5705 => 35.6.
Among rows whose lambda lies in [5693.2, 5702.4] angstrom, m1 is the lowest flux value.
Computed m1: 34.37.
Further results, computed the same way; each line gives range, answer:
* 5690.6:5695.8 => 35.46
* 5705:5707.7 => 36.87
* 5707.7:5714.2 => 32.7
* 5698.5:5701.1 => 34.7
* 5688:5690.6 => 33.98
